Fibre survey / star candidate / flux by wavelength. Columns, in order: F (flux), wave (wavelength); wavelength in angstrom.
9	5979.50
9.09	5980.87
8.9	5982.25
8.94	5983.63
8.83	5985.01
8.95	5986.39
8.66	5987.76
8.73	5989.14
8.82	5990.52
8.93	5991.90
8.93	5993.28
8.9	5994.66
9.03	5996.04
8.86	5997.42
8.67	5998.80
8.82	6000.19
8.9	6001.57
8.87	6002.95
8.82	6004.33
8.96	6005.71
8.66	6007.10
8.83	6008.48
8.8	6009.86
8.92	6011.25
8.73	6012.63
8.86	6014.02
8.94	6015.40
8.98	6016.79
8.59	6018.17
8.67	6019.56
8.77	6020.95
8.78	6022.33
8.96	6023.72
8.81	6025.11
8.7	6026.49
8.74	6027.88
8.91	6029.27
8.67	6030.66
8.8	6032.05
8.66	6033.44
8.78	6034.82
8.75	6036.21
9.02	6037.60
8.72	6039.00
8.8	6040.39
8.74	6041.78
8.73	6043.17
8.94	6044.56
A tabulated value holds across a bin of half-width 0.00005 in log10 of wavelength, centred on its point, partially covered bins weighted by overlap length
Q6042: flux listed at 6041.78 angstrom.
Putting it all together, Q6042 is 8.74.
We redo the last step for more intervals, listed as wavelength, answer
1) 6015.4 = 8.94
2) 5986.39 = 8.95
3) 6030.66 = 8.67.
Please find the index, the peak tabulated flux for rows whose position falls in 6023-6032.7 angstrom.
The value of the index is 8.96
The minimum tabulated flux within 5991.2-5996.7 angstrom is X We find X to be 8.9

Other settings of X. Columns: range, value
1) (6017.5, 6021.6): 8.59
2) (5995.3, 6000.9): 8.67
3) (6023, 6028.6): 8.7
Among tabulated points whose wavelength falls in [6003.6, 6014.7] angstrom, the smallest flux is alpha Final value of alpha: 8.66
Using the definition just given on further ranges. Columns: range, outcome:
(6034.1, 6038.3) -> 8.75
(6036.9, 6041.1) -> 8.72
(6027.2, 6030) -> 8.74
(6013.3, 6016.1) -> 8.86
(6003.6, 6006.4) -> 8.82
